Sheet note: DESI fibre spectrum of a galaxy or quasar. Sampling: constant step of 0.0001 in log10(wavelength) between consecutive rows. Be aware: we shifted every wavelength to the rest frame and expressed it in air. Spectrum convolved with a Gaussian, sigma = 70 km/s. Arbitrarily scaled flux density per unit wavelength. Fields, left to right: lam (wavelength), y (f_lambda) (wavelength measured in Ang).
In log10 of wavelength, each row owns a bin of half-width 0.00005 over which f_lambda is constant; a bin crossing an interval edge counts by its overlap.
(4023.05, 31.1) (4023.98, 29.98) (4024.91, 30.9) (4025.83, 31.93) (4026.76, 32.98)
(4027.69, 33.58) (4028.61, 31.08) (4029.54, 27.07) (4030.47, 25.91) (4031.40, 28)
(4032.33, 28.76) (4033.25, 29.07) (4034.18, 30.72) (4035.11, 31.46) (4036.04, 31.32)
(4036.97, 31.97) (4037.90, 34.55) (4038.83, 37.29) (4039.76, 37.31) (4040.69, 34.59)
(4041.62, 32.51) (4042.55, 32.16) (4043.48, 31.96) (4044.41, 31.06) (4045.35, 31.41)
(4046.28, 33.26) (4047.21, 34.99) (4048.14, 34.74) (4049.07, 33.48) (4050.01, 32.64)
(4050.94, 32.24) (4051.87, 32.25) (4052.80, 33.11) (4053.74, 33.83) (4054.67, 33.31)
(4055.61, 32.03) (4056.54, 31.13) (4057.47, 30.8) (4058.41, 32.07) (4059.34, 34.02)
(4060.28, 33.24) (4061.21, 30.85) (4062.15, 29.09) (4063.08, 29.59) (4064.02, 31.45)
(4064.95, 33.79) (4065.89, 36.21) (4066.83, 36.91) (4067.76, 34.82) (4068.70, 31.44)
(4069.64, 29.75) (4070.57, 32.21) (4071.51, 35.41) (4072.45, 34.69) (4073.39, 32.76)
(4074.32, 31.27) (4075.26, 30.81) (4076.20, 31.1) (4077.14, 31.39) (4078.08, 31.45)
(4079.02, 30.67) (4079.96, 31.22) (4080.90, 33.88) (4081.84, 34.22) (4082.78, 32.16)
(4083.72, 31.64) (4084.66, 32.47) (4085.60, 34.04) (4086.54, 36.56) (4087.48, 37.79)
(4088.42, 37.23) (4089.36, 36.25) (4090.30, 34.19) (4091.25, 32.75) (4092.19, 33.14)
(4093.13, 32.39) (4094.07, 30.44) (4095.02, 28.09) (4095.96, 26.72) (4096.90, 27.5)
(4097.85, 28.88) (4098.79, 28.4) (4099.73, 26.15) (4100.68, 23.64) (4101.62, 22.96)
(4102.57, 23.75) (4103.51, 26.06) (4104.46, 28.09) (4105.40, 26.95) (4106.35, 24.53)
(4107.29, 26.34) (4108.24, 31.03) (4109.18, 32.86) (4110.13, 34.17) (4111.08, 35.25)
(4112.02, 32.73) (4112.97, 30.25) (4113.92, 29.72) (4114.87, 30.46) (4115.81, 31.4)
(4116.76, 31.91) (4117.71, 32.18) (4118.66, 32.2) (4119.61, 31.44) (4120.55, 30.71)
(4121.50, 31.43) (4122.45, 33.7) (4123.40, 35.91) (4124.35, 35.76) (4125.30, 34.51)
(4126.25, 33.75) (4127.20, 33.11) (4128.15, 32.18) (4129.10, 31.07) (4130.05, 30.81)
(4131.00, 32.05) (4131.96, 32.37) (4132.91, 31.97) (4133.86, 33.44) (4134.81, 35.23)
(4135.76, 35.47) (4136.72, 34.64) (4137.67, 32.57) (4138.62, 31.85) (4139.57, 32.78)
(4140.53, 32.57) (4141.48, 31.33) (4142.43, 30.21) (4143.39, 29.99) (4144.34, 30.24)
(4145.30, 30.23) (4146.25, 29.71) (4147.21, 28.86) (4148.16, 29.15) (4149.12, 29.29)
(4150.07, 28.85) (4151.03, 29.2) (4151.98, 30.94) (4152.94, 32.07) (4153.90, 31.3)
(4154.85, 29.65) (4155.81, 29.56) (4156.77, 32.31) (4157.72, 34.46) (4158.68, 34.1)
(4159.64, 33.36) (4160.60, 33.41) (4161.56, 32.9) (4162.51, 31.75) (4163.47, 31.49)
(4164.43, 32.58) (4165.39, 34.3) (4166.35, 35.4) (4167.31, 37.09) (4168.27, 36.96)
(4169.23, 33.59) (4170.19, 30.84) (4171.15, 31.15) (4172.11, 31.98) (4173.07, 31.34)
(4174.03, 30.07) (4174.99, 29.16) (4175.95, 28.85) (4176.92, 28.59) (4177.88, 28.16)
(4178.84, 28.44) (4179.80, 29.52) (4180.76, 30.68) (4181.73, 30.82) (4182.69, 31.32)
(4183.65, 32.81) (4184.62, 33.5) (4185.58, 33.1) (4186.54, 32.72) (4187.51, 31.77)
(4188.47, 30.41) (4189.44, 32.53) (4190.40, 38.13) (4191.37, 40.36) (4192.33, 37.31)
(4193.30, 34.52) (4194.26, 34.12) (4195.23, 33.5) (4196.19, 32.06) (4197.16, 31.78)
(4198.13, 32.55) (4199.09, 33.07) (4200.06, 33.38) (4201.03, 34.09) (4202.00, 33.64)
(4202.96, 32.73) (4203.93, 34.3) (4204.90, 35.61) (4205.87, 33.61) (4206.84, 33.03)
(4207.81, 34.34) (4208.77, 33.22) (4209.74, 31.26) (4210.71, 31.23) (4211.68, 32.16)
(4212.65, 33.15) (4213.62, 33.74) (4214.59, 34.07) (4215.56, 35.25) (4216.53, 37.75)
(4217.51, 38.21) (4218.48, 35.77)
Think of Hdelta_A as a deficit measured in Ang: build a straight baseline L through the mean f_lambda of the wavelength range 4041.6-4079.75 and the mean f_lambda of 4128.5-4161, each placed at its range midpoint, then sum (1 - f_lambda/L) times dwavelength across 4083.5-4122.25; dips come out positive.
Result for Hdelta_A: 1.73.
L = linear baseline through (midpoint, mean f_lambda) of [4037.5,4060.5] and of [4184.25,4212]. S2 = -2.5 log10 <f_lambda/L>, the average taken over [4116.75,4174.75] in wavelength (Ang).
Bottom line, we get 0.04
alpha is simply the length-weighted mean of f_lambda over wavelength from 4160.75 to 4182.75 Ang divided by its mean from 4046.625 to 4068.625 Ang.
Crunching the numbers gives 0.96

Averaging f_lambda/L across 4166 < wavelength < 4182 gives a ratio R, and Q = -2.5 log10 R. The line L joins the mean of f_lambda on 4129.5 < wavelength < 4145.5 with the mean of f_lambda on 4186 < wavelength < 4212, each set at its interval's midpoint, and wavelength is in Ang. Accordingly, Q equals 0.06 mag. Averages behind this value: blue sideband 32.2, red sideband 33.6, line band 31.3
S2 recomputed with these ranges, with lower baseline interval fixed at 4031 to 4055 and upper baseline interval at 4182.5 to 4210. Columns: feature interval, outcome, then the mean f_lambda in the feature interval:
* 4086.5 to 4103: 0.094 mag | 30.2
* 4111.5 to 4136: 0.022 mag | 32.5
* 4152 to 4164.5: 0.041 mag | 32.2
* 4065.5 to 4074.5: -0.026 mag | 33.6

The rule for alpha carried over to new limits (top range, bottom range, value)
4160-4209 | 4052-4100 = 1.02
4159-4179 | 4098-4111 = 1.16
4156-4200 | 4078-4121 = 1.06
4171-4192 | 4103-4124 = 1.02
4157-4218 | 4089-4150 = 1.07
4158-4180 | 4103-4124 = 1.04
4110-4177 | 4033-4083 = 0.98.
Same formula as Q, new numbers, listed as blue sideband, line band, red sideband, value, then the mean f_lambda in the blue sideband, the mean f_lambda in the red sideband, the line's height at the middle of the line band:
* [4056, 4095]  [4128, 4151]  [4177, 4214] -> 0.05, 32.8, 32.9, 32.9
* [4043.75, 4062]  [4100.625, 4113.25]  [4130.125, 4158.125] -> 0.12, 32.6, 31.4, 31.9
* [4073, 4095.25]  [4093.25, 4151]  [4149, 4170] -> 0.07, 32.9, 32.5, 32.7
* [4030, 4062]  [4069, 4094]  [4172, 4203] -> -0.03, 32.3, 32.3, 32.3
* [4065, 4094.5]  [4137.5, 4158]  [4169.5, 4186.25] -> 0.03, 33.3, 30.7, 31.5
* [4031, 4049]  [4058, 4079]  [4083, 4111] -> -0.04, 32.5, 30.3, 31.4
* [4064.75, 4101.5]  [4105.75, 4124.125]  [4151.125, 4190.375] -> 0.02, 32.1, 31.9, 32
